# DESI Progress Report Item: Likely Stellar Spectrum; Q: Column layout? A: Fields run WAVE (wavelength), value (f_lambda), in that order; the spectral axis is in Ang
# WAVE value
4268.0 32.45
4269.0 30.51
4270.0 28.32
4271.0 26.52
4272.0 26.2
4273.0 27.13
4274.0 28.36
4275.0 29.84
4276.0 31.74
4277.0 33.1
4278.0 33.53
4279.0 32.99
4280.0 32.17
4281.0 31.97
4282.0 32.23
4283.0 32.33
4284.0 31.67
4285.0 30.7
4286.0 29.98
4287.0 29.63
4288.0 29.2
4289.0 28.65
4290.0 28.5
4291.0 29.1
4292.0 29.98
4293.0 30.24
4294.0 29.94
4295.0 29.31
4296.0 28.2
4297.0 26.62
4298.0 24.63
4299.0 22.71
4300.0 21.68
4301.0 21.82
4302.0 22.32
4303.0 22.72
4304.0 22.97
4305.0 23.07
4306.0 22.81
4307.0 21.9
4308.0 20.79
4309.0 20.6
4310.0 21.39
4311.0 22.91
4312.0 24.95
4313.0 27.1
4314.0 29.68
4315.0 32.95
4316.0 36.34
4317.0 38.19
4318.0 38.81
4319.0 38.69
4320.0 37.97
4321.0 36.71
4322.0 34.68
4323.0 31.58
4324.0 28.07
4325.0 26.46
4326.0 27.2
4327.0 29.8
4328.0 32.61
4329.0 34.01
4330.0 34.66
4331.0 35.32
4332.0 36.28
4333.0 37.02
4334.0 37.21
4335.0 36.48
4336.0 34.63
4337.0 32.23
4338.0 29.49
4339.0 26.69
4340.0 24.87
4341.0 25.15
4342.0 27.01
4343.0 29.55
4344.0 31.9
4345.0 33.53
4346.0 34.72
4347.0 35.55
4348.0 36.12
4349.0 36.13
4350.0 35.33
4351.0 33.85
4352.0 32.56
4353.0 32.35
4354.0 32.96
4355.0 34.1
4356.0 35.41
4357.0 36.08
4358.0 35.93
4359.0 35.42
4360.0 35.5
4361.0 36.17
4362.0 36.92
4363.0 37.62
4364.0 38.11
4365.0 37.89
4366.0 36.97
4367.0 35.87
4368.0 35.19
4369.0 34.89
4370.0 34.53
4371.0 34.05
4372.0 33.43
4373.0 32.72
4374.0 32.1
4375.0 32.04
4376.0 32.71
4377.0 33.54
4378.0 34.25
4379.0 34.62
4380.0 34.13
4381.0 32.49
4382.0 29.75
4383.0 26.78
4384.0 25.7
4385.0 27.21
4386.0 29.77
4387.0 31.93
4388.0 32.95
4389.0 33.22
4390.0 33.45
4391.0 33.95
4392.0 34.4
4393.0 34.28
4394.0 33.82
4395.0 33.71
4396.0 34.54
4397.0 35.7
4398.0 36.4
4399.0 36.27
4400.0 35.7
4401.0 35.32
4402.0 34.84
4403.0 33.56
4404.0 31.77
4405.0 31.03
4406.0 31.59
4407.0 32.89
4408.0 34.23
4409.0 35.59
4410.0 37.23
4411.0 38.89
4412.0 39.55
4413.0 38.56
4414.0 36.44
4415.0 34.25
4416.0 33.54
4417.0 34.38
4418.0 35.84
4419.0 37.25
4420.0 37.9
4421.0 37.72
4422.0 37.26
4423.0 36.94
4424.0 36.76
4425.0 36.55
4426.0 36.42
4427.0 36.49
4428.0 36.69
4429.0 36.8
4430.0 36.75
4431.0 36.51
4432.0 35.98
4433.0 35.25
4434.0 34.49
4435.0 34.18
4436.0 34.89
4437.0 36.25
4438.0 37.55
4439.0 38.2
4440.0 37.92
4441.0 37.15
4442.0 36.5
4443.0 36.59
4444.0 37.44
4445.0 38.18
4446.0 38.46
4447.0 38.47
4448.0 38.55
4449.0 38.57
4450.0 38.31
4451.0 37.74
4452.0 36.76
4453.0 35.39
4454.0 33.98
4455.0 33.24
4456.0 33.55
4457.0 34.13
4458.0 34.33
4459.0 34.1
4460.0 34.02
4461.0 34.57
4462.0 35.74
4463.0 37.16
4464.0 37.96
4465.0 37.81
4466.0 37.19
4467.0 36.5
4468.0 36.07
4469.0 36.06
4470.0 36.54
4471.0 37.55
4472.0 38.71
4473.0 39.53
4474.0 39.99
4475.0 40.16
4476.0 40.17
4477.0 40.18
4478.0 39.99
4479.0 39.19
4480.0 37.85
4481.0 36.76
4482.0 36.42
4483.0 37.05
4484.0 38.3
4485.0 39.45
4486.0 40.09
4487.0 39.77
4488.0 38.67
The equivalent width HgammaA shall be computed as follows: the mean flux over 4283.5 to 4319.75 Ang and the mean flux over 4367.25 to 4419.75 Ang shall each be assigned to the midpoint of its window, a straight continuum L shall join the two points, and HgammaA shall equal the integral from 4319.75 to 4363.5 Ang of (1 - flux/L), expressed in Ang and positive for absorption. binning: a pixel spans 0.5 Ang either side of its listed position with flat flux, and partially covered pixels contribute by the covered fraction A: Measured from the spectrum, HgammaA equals -4.24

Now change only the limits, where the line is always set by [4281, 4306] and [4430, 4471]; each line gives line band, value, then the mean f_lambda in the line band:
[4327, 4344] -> -1.3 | 32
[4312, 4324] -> -2.2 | 34.1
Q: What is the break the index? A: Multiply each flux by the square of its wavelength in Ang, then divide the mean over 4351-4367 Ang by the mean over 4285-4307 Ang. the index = 1.39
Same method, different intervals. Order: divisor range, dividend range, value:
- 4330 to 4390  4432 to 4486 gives 1.16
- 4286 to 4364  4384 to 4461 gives 1.20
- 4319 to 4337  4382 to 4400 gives 1.00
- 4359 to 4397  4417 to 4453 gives 1.13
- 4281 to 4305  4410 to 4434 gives 1.41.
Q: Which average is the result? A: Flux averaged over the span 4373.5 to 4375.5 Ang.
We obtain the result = 32.1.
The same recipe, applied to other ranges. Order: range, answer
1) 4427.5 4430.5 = 36.7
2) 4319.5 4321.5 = 37.3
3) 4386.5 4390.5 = 32.9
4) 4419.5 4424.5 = 37.3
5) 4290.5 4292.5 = 29.5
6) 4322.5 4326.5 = 28.3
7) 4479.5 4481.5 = 37.3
